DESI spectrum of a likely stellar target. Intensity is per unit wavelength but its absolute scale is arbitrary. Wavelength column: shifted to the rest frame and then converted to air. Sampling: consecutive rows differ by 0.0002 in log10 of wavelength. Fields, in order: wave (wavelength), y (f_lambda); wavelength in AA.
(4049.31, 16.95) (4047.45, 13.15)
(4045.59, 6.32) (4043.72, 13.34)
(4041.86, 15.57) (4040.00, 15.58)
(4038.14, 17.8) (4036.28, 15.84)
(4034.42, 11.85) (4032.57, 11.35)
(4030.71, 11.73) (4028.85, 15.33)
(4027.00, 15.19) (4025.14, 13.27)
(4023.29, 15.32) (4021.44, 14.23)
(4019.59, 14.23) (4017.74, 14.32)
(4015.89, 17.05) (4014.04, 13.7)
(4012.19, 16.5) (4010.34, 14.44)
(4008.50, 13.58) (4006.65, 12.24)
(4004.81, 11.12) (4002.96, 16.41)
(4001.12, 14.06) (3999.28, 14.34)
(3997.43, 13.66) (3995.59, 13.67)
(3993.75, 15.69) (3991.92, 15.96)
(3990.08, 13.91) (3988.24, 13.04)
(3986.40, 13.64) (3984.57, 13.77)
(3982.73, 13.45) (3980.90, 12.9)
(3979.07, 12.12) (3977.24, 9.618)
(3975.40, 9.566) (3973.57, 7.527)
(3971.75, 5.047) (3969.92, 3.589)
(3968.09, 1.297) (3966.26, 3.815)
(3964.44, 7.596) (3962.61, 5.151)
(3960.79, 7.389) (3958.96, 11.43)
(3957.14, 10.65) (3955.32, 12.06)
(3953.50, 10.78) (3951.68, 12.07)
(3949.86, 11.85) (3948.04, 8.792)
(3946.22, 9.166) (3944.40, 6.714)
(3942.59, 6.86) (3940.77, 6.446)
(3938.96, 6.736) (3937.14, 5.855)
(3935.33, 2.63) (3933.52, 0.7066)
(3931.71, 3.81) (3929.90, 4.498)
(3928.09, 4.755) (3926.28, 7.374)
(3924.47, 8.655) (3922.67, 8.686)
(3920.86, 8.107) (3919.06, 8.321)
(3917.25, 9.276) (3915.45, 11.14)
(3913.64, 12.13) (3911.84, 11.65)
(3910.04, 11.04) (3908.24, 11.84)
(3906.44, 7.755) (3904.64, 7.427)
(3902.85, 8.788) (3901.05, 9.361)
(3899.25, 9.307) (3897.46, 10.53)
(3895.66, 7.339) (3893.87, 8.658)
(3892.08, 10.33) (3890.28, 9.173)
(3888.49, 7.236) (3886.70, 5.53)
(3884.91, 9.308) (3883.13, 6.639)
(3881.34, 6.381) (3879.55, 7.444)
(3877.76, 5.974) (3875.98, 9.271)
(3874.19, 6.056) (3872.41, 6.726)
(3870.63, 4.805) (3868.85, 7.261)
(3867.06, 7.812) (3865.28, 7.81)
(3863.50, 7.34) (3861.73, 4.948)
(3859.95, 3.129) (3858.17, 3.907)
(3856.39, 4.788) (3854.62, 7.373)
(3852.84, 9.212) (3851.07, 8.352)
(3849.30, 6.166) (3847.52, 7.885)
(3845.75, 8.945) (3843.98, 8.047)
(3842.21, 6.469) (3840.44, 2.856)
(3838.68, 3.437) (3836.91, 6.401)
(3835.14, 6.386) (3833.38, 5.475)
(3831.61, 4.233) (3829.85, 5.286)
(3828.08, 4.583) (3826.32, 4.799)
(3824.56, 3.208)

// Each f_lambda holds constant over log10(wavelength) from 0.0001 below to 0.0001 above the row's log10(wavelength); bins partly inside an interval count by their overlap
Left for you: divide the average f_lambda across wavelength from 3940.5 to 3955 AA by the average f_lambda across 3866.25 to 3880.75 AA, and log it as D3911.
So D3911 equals 1.35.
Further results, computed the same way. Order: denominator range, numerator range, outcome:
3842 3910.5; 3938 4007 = 1.37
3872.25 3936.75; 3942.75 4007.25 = 1.35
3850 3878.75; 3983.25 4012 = 2.14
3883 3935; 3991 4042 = 1.75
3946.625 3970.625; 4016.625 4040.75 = 1.74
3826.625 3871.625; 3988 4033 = 2.33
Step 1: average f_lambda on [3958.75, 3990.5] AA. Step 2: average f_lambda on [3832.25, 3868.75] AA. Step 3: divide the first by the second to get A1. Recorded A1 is 1.43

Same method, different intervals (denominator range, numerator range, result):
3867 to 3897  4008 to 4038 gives 1.93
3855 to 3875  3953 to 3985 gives 1.47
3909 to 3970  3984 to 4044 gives 1.85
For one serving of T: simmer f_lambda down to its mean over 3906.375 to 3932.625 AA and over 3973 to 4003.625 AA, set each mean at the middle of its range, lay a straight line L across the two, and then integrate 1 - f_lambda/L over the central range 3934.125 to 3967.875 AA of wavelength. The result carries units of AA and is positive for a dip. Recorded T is 8.9 AA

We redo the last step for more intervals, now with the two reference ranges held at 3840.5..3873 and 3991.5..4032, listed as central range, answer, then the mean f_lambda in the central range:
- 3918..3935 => 6.77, 6.01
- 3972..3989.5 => 1.77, 11.5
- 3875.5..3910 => 0.17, 8.39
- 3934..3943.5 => 4.65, 5.49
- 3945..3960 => 0.85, 10.7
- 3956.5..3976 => 8.88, 6.54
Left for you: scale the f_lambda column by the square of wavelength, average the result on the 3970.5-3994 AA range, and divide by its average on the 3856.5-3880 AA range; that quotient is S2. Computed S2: 1.99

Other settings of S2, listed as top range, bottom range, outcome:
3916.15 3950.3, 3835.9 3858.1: 1.08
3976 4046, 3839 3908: 2.04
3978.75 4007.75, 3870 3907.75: 1.84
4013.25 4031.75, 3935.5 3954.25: 1.81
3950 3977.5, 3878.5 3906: 1.00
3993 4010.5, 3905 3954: 1.79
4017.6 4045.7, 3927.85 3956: 2.06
